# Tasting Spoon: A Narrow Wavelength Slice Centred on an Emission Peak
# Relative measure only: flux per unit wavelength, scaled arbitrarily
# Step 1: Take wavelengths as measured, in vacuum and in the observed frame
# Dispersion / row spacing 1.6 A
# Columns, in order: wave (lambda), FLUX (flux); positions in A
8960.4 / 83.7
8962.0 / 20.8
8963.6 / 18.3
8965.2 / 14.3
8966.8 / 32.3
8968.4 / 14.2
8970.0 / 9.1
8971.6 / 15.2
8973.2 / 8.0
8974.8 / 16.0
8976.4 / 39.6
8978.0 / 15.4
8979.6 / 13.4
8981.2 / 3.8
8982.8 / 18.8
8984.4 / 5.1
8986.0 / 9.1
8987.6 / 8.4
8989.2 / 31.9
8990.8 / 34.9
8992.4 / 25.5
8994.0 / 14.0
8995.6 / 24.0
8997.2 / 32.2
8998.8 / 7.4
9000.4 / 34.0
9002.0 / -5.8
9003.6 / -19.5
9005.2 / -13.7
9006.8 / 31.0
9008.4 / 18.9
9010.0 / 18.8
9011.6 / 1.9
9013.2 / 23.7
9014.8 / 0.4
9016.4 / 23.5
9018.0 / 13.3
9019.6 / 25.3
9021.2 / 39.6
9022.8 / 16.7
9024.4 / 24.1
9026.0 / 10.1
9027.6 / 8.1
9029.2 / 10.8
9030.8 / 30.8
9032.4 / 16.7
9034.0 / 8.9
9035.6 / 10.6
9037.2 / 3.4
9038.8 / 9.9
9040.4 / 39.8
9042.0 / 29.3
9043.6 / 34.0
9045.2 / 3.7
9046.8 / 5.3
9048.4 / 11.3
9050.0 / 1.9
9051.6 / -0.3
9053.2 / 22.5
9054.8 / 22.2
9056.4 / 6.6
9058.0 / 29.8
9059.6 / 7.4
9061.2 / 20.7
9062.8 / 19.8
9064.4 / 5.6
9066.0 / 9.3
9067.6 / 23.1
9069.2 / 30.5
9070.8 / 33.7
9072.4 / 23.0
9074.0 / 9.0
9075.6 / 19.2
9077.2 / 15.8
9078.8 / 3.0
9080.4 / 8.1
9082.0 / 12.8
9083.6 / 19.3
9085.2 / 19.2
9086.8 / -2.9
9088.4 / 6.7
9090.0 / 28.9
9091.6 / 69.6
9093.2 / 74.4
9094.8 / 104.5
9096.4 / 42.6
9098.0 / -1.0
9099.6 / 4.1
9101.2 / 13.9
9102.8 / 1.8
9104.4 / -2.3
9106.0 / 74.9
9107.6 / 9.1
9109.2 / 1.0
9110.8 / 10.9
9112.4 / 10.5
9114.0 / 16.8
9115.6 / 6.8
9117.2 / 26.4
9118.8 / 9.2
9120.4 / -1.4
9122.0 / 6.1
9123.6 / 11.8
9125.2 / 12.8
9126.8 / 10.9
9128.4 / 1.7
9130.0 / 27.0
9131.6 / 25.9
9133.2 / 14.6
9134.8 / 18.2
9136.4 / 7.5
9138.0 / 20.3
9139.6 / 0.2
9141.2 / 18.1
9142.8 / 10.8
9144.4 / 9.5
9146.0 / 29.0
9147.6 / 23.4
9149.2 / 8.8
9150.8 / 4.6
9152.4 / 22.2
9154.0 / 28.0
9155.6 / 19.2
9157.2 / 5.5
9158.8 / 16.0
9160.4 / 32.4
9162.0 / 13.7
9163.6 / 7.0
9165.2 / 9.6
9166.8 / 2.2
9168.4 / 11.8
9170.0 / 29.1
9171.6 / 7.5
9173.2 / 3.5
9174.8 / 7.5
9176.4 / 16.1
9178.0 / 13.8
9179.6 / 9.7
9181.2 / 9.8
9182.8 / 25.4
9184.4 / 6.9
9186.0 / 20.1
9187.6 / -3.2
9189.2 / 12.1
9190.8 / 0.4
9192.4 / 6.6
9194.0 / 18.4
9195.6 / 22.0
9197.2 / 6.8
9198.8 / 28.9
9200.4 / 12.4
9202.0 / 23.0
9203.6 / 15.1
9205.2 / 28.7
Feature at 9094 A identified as H-beta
